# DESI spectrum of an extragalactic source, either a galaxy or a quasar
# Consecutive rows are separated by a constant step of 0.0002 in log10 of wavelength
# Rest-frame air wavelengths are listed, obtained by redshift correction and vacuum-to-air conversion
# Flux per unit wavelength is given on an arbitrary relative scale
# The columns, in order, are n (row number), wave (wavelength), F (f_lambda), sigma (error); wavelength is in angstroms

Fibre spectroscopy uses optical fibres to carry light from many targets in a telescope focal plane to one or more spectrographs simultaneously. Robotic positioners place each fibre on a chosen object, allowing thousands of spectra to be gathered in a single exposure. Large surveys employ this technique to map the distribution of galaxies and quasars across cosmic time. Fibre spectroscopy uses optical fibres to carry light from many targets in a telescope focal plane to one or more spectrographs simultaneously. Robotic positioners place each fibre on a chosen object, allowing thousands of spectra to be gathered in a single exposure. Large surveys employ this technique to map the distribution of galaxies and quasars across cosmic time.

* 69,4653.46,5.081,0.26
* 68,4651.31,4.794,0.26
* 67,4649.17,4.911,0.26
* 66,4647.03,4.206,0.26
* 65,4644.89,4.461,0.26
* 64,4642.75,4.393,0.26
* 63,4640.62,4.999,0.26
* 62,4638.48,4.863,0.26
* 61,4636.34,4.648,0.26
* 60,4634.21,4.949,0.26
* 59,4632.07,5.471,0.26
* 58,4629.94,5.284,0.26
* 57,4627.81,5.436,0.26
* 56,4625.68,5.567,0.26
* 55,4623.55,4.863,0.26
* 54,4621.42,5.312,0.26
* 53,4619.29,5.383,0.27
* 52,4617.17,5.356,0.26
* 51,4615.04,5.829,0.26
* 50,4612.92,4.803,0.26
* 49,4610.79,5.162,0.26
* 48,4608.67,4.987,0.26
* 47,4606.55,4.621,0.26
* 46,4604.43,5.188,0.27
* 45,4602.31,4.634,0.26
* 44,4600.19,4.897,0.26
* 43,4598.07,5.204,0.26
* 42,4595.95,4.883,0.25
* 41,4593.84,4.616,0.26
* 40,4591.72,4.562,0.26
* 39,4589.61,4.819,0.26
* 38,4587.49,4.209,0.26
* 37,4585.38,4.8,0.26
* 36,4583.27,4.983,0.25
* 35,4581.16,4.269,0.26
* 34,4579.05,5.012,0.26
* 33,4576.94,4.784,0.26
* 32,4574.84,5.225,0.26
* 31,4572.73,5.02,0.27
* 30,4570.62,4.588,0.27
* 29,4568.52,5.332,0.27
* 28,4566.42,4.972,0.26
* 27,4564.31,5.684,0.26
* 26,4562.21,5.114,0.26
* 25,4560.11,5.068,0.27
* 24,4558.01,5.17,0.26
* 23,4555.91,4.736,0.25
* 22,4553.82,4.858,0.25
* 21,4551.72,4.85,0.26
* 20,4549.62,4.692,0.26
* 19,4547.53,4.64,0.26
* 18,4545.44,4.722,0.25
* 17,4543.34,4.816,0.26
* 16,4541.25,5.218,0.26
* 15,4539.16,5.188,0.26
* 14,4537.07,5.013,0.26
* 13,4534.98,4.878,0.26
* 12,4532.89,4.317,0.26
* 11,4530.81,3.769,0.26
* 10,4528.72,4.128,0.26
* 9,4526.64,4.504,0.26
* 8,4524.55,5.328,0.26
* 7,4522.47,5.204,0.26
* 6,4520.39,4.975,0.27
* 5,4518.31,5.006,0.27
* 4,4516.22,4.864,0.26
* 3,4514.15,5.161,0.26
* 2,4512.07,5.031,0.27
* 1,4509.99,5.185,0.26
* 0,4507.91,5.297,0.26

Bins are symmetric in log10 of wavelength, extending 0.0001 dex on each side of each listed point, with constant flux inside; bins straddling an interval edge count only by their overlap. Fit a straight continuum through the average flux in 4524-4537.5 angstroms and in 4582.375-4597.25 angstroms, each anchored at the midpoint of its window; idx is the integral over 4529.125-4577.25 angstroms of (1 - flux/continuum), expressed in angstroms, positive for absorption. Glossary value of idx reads -3.2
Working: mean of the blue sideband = 4.51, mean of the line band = 4.89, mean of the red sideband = 4.7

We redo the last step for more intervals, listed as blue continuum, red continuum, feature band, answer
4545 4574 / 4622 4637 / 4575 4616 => 1.8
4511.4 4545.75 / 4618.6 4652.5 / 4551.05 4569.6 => -0.8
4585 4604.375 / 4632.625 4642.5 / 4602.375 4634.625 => -2.6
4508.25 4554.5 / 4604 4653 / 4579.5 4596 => 1.0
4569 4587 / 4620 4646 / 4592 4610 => 0.2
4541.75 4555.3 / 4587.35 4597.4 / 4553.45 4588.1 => -1.6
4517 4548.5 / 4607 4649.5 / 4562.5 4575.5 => -0.7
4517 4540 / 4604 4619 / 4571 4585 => 0.3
